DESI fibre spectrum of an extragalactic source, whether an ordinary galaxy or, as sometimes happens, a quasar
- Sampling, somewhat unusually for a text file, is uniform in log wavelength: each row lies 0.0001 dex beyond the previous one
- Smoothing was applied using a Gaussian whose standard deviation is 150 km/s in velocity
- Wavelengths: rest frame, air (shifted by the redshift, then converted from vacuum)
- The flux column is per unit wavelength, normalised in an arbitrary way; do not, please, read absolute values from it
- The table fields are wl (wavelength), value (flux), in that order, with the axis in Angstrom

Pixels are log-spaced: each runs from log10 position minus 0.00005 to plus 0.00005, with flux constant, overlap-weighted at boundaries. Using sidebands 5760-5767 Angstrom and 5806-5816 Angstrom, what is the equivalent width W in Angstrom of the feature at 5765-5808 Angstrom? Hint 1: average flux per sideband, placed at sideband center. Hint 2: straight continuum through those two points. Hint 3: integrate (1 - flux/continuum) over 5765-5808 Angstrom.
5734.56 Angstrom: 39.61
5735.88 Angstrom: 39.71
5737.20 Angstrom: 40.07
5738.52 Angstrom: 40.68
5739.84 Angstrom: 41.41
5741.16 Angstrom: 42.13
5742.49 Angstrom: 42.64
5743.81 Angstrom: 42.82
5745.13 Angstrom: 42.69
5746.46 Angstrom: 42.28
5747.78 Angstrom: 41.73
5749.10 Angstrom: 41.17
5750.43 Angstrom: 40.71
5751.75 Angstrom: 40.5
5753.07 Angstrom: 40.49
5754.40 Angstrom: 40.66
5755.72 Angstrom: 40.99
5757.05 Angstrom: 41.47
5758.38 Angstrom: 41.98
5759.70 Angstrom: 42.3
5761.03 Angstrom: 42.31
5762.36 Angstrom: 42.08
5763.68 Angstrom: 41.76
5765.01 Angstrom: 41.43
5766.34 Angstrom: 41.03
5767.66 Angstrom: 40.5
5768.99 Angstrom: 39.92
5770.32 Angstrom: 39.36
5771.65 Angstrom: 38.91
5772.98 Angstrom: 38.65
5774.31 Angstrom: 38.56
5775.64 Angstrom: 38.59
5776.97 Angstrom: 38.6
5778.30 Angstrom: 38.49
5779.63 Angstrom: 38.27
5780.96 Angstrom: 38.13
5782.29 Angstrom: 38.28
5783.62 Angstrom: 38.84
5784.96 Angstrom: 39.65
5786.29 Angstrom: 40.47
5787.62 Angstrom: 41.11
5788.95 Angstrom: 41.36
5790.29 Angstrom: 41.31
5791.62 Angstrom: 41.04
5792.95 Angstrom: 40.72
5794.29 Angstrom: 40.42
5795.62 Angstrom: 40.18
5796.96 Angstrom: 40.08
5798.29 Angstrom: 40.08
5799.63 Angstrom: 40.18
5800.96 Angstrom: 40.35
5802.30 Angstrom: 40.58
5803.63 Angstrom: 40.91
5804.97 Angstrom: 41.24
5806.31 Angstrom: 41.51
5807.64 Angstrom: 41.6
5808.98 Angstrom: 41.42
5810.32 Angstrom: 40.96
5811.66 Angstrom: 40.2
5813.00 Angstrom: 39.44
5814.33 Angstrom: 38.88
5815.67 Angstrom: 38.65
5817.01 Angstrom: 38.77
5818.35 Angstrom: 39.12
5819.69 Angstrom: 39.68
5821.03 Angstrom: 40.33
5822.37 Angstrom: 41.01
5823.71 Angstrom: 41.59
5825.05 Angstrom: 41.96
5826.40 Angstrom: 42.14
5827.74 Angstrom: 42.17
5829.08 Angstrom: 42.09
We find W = 1.1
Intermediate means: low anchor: 41.7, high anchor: 40.4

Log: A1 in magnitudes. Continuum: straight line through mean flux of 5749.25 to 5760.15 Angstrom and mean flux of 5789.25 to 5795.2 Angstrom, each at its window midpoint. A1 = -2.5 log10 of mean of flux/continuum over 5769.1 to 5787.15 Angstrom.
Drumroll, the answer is 0.06 mag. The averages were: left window 41.1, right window 40.9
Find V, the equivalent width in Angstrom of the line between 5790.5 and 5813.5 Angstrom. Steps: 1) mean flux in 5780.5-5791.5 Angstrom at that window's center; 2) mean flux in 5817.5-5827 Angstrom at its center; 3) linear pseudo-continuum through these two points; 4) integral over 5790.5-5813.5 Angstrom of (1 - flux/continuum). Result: -0.2 Angstrom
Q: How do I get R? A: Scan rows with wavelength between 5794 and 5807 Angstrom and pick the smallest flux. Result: 40.08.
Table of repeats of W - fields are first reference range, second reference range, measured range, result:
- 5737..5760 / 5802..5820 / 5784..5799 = 0.03 Angstrom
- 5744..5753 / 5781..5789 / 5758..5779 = 0.15 Angstrom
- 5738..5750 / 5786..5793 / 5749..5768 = 0.16 Angstrom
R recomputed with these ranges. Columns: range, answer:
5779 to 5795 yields 38.13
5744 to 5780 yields 38.27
